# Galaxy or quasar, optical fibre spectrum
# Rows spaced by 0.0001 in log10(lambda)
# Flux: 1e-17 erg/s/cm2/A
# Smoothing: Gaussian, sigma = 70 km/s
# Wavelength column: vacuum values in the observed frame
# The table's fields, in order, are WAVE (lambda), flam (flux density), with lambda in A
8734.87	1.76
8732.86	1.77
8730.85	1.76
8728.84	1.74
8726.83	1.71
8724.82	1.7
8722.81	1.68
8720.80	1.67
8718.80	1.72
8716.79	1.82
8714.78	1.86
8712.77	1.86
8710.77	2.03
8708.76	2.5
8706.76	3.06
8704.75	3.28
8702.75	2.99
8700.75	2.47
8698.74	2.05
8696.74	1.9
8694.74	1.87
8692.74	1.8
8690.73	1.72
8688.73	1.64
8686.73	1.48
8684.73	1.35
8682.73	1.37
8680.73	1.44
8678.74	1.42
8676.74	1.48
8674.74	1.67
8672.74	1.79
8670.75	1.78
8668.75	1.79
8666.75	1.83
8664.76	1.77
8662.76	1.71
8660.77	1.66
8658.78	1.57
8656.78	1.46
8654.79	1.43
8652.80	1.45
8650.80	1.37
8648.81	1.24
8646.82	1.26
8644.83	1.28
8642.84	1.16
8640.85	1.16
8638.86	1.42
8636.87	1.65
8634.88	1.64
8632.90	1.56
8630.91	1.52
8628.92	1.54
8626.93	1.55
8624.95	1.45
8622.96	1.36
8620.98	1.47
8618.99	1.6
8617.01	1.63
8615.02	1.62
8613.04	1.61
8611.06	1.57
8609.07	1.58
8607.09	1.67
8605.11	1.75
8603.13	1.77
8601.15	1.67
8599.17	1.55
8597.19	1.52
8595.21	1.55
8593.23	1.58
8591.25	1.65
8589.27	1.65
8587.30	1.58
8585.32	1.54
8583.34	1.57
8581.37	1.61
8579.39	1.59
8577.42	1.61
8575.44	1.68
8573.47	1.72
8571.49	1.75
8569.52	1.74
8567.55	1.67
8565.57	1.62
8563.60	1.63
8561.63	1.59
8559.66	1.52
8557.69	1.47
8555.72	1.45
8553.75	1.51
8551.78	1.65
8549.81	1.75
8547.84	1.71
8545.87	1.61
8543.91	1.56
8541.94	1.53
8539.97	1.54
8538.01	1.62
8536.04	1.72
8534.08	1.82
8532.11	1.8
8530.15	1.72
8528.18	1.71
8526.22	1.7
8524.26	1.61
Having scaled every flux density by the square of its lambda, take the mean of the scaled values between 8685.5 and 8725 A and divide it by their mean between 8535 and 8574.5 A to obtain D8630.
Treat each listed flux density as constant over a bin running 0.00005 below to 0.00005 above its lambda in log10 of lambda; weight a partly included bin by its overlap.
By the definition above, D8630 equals 1.32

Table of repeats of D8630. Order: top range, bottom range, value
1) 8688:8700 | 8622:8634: 1.25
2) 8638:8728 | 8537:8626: 1.12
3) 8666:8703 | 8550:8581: 1.12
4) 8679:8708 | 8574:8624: 1.29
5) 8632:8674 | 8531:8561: 0.97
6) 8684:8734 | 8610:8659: 1.38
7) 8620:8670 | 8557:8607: 0.93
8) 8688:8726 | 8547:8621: 1.33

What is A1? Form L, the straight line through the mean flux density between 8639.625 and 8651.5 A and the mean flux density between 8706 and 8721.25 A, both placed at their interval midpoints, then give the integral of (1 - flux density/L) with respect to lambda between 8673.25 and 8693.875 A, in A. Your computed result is 1.9 A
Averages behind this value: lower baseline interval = 1.25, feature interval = 1.54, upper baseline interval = 2.06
